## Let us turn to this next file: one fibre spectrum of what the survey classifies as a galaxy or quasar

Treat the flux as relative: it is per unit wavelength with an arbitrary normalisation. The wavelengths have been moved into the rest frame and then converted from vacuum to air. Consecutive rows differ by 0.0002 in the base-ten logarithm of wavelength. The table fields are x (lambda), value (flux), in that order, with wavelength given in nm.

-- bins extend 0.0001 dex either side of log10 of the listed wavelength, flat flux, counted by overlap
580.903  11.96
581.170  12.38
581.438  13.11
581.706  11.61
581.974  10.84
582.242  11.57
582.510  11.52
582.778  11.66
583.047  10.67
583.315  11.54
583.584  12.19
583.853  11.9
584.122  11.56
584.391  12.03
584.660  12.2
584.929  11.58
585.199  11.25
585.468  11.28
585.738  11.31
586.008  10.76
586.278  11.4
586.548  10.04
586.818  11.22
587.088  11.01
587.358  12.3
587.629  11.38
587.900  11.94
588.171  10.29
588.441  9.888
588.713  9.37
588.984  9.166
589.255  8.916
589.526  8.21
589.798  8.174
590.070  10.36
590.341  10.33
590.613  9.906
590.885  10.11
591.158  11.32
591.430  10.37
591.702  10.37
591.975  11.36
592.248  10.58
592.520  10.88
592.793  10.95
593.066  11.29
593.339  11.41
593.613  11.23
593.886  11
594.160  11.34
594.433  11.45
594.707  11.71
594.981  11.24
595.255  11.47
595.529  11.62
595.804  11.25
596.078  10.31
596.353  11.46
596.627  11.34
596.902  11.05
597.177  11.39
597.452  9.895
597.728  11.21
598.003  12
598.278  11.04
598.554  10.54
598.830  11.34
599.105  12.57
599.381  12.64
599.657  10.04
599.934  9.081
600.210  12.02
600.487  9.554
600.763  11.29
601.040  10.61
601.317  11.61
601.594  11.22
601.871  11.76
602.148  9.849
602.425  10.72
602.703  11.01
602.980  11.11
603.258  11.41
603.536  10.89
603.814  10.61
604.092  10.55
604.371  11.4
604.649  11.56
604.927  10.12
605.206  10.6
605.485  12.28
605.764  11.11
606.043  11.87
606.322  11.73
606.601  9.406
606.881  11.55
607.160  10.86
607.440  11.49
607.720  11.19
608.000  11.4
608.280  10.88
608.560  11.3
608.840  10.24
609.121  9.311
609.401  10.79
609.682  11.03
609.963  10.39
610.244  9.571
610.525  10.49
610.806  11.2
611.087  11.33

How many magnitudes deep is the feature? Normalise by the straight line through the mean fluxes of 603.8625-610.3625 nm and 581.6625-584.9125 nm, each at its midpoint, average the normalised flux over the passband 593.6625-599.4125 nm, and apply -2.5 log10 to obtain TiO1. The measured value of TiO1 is -0.01 mag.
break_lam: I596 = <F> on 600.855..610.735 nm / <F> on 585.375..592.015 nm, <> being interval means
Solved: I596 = 1.05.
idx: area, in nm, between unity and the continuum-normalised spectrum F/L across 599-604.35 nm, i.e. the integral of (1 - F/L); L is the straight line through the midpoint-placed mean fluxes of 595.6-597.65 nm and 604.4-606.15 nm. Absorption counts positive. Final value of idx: 0.079 nm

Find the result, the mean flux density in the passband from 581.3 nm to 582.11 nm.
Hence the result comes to 11.8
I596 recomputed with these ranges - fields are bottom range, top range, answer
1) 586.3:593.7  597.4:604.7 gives 1.05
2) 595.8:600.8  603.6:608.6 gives 1.00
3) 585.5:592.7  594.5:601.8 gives 1.07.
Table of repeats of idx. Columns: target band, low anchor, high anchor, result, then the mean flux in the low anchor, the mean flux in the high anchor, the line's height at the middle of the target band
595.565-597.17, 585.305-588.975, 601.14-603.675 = -0.02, 10.9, 11.1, 11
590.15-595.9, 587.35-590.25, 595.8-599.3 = -0.25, 9.9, 11.2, 10.5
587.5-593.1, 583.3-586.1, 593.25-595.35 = 0.60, 11.6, 11.4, 11.5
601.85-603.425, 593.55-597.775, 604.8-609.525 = 0.02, 11.2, 11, 11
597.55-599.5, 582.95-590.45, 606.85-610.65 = -0.15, 10.8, 10.7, 10.8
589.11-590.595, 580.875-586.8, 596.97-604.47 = 0.27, 11.5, 11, 11.4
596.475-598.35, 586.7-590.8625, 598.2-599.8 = 0.01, 10.2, 11.4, 11.2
